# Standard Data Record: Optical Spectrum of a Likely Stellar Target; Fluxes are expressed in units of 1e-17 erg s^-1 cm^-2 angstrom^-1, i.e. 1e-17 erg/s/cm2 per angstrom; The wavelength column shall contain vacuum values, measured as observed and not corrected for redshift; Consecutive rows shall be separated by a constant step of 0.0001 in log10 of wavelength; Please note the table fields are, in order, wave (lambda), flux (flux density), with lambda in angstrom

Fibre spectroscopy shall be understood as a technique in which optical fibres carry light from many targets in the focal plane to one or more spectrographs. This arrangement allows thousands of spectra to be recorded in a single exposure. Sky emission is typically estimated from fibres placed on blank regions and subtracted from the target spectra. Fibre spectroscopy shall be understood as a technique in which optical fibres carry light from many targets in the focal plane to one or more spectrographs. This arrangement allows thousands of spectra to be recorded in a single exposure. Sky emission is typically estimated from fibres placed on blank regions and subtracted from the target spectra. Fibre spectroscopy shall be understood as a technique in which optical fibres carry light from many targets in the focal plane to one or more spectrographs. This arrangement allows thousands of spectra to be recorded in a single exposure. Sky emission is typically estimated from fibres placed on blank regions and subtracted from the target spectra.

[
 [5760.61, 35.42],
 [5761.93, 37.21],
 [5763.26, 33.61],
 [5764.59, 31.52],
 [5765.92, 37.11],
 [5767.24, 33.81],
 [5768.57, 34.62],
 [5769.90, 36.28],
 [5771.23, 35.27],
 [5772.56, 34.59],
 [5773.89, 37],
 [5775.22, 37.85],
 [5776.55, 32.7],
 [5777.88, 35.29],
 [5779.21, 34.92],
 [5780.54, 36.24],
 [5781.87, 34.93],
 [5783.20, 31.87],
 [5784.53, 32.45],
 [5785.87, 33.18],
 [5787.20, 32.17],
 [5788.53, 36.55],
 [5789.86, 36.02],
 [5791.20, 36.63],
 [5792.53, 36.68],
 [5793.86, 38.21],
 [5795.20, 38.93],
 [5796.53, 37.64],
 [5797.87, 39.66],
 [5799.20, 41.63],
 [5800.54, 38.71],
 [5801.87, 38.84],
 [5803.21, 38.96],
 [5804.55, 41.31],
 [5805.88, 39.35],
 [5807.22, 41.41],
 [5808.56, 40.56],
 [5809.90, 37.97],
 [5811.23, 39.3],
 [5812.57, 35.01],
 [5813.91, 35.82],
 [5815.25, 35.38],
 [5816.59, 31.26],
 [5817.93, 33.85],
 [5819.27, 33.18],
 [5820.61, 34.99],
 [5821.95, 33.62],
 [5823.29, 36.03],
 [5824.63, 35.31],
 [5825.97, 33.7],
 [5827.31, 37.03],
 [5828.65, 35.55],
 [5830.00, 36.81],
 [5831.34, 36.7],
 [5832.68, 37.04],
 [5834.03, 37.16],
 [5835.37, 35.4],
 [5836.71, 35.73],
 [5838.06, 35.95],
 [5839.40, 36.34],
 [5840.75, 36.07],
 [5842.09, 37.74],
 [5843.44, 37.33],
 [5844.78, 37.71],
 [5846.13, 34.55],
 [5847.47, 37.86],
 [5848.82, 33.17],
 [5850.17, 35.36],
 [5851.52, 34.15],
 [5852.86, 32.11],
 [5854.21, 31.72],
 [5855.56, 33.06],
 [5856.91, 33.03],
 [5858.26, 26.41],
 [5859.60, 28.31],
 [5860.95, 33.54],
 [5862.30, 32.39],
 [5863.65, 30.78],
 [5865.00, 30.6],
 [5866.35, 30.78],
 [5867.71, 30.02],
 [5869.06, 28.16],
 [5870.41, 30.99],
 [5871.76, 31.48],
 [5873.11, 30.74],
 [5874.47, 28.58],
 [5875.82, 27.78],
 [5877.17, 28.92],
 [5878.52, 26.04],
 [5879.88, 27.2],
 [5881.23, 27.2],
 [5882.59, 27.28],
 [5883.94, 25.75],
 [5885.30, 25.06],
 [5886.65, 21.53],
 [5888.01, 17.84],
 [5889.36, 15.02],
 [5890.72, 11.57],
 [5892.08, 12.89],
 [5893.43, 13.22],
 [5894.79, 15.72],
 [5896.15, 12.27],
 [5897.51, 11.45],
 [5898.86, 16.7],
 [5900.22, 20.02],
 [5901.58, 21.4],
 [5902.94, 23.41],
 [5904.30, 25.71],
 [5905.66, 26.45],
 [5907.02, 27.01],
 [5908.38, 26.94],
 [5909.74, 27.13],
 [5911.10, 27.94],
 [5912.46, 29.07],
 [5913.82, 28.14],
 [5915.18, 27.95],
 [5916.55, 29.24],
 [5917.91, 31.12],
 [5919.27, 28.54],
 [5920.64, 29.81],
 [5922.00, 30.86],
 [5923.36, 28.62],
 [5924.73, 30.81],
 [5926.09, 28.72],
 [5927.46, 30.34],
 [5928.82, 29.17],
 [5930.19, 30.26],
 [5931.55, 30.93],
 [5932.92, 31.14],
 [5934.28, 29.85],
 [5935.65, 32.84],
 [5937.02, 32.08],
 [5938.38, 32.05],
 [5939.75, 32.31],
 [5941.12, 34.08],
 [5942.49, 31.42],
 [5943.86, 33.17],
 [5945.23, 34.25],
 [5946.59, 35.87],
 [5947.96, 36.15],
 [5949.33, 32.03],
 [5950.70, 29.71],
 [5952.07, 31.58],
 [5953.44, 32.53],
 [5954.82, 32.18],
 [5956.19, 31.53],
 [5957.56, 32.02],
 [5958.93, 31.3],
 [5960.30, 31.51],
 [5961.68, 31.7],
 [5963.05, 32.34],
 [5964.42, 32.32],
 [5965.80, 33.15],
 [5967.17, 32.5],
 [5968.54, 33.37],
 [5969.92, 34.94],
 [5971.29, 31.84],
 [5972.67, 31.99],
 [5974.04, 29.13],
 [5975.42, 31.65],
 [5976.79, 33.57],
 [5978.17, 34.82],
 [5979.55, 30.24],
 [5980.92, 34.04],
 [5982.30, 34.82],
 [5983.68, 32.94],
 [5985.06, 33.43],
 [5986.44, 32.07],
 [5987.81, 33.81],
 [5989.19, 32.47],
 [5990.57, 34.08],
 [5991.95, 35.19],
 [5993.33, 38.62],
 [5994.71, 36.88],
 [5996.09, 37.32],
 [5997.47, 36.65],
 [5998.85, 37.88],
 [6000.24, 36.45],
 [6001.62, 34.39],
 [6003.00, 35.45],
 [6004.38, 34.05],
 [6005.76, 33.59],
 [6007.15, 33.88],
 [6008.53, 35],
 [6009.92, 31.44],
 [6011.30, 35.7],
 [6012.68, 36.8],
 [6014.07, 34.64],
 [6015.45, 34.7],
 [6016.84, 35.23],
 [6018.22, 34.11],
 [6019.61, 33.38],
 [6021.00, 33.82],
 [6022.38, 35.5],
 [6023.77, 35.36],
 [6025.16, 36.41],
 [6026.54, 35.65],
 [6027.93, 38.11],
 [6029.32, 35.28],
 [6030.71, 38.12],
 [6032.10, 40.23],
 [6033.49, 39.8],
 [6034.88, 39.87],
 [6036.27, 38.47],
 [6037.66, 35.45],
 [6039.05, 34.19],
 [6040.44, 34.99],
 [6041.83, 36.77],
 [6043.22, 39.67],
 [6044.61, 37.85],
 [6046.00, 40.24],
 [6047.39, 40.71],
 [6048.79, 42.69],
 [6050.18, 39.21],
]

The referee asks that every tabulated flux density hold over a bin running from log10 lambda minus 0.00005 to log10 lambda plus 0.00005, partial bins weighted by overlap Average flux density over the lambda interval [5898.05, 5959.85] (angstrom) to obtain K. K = 29.6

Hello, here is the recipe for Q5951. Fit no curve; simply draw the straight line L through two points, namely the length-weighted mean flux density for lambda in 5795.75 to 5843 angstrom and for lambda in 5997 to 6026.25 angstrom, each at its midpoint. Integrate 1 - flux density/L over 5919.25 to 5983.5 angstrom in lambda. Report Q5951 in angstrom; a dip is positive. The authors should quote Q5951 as 6.5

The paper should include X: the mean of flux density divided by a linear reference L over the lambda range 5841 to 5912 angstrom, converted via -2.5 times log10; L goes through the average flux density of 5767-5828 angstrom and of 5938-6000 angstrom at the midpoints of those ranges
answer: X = 0.28 mag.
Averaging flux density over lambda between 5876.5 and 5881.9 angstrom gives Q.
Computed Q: 27.3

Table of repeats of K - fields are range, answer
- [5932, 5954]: 32.6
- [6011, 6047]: 36.6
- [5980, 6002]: 35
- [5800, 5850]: 36.5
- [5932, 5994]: 32.8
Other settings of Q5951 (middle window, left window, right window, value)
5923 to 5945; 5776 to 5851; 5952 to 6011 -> 2.0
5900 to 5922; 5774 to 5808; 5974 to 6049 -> 5.5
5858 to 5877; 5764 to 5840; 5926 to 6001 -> 2.6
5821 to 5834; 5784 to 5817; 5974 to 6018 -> 0.4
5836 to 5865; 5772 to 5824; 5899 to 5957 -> -0.1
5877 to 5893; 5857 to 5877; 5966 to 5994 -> 4.6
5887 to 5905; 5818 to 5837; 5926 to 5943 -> 8.8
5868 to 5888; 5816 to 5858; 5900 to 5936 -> 2.8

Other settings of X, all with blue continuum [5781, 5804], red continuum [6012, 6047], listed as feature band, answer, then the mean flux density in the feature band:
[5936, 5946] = 0.12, 32.8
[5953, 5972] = 0.13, 32.4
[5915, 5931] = 0.23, 29.7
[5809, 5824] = 0.04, 35.2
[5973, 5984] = 0.13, 32.6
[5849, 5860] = 0.15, 31.9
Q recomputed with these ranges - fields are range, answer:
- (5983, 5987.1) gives 32.8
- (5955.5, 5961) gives 31.6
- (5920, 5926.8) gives 29.8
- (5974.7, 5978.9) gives 33.2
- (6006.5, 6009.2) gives 34.5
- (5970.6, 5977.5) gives 31.7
